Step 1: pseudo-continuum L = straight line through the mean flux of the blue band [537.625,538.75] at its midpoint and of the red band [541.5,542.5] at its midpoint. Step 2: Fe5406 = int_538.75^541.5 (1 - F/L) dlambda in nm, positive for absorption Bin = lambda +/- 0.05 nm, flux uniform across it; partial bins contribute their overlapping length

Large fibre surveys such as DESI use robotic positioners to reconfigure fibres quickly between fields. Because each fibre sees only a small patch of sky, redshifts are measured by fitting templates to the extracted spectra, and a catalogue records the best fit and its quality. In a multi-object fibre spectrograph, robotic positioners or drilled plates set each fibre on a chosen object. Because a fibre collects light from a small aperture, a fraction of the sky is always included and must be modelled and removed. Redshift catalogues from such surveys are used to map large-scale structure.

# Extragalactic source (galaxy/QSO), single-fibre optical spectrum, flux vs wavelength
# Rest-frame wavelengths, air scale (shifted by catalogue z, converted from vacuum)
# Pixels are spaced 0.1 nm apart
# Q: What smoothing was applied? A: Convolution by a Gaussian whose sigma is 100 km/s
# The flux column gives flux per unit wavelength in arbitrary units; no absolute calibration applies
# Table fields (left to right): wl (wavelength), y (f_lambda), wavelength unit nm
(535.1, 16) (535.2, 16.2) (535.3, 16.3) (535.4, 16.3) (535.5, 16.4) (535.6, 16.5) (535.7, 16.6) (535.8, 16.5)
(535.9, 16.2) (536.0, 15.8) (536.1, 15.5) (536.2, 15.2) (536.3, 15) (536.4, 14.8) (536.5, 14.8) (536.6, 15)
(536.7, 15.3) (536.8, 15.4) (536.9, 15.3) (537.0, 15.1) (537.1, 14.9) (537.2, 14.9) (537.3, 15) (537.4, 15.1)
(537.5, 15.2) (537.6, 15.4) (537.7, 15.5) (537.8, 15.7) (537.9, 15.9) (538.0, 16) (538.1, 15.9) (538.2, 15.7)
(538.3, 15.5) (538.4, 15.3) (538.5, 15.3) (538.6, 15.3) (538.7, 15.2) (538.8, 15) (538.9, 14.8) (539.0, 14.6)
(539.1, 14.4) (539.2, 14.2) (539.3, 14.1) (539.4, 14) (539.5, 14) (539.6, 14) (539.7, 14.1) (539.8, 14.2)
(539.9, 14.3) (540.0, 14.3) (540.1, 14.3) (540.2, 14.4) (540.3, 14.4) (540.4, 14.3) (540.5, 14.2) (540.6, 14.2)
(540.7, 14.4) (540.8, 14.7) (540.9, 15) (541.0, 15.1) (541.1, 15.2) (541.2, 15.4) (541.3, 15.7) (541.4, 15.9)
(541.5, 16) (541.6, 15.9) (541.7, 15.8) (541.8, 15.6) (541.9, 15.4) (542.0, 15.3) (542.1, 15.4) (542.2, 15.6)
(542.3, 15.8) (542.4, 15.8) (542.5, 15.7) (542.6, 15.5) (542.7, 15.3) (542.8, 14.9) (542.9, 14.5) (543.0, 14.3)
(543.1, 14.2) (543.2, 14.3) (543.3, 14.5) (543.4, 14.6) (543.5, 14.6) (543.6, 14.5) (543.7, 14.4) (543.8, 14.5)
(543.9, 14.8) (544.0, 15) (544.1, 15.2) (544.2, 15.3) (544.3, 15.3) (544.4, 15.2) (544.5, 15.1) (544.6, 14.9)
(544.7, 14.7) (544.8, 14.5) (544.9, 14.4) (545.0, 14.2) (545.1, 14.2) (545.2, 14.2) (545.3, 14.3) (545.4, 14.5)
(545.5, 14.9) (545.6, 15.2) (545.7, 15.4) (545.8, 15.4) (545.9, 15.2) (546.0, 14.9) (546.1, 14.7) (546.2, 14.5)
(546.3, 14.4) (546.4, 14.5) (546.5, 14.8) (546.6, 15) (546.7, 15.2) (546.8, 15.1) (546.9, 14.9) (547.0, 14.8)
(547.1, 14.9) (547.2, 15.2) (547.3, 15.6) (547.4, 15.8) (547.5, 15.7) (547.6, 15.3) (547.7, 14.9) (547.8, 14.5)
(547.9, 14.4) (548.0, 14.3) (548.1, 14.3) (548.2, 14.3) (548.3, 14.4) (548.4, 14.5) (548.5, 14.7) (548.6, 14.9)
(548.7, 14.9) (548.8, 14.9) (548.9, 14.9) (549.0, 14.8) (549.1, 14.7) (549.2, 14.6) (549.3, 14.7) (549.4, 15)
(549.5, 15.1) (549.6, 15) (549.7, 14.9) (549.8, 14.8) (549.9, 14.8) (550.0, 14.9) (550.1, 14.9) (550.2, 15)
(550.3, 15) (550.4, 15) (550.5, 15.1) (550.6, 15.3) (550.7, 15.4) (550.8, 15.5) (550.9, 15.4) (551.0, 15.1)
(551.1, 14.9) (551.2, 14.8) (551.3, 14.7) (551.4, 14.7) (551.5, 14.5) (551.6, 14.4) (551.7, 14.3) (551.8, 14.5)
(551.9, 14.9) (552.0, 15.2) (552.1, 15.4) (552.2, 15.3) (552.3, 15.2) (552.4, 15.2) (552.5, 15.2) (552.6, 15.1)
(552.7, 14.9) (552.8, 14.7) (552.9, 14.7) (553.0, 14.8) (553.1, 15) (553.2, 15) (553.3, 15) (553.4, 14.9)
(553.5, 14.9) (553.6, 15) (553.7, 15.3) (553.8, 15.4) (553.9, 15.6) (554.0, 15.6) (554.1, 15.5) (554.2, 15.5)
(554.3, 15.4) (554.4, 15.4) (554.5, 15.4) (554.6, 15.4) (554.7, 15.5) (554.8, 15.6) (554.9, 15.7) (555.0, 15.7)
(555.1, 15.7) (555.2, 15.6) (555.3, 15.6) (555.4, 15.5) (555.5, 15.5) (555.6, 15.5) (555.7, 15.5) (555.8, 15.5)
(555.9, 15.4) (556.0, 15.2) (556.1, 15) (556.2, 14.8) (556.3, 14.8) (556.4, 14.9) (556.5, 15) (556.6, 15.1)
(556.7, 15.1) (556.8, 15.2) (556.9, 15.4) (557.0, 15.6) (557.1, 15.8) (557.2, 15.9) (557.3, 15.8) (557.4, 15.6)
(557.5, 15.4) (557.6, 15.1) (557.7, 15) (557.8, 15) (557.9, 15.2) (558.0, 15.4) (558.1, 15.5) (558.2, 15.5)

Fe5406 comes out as 0.18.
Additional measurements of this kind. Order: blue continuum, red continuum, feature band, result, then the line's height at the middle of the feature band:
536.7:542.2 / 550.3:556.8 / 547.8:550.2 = 0.06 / 15.1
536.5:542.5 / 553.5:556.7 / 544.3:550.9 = 0.15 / 15.2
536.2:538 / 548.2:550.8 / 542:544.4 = 0.01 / 15.1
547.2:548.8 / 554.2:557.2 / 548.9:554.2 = 0.03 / 15.1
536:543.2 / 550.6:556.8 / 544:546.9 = 0.05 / 15.1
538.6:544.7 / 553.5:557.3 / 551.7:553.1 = 0.03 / 15.3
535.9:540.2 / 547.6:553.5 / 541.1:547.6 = -0.04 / 14.9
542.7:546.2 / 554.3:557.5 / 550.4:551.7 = 0.01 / 15.1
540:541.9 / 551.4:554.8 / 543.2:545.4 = 0.05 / 15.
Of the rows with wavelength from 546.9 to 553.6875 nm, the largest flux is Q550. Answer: 15.8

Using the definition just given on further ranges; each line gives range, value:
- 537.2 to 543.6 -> 16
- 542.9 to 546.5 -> 15.4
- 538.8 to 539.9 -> 14.8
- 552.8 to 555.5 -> 15.7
